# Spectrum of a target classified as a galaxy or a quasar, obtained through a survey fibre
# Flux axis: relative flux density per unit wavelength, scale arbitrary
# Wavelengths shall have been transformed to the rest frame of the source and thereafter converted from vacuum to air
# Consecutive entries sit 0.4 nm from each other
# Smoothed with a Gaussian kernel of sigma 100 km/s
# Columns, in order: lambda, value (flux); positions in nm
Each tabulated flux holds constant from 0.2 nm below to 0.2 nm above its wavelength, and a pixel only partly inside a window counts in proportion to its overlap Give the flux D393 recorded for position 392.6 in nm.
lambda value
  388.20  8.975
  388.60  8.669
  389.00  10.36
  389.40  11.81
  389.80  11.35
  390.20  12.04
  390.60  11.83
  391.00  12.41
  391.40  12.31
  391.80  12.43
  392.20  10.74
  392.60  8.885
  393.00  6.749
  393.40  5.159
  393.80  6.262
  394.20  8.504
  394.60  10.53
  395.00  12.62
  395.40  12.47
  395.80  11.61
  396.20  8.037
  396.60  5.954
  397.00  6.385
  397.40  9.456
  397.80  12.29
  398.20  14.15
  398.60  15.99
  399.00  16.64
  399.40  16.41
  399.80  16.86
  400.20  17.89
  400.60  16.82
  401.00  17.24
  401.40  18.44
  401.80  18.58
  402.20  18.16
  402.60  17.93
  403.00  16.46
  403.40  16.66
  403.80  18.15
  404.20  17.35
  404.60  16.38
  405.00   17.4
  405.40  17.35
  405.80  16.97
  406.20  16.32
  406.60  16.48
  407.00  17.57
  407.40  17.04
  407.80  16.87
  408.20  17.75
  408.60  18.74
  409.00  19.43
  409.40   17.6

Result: 8.885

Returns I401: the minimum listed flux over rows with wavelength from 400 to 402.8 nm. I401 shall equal 16.82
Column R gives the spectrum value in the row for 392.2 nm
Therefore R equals 10.74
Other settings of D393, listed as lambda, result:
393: 6.749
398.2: 14.15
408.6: 18.74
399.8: 16.86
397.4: 9.456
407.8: 16.87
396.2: 8.037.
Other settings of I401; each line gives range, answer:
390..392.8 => 8.885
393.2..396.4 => 5.159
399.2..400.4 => 16.41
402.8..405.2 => 16.38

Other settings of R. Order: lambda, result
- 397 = 6.385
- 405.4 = 17.35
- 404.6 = 16.38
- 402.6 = 17.93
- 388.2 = 8.975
